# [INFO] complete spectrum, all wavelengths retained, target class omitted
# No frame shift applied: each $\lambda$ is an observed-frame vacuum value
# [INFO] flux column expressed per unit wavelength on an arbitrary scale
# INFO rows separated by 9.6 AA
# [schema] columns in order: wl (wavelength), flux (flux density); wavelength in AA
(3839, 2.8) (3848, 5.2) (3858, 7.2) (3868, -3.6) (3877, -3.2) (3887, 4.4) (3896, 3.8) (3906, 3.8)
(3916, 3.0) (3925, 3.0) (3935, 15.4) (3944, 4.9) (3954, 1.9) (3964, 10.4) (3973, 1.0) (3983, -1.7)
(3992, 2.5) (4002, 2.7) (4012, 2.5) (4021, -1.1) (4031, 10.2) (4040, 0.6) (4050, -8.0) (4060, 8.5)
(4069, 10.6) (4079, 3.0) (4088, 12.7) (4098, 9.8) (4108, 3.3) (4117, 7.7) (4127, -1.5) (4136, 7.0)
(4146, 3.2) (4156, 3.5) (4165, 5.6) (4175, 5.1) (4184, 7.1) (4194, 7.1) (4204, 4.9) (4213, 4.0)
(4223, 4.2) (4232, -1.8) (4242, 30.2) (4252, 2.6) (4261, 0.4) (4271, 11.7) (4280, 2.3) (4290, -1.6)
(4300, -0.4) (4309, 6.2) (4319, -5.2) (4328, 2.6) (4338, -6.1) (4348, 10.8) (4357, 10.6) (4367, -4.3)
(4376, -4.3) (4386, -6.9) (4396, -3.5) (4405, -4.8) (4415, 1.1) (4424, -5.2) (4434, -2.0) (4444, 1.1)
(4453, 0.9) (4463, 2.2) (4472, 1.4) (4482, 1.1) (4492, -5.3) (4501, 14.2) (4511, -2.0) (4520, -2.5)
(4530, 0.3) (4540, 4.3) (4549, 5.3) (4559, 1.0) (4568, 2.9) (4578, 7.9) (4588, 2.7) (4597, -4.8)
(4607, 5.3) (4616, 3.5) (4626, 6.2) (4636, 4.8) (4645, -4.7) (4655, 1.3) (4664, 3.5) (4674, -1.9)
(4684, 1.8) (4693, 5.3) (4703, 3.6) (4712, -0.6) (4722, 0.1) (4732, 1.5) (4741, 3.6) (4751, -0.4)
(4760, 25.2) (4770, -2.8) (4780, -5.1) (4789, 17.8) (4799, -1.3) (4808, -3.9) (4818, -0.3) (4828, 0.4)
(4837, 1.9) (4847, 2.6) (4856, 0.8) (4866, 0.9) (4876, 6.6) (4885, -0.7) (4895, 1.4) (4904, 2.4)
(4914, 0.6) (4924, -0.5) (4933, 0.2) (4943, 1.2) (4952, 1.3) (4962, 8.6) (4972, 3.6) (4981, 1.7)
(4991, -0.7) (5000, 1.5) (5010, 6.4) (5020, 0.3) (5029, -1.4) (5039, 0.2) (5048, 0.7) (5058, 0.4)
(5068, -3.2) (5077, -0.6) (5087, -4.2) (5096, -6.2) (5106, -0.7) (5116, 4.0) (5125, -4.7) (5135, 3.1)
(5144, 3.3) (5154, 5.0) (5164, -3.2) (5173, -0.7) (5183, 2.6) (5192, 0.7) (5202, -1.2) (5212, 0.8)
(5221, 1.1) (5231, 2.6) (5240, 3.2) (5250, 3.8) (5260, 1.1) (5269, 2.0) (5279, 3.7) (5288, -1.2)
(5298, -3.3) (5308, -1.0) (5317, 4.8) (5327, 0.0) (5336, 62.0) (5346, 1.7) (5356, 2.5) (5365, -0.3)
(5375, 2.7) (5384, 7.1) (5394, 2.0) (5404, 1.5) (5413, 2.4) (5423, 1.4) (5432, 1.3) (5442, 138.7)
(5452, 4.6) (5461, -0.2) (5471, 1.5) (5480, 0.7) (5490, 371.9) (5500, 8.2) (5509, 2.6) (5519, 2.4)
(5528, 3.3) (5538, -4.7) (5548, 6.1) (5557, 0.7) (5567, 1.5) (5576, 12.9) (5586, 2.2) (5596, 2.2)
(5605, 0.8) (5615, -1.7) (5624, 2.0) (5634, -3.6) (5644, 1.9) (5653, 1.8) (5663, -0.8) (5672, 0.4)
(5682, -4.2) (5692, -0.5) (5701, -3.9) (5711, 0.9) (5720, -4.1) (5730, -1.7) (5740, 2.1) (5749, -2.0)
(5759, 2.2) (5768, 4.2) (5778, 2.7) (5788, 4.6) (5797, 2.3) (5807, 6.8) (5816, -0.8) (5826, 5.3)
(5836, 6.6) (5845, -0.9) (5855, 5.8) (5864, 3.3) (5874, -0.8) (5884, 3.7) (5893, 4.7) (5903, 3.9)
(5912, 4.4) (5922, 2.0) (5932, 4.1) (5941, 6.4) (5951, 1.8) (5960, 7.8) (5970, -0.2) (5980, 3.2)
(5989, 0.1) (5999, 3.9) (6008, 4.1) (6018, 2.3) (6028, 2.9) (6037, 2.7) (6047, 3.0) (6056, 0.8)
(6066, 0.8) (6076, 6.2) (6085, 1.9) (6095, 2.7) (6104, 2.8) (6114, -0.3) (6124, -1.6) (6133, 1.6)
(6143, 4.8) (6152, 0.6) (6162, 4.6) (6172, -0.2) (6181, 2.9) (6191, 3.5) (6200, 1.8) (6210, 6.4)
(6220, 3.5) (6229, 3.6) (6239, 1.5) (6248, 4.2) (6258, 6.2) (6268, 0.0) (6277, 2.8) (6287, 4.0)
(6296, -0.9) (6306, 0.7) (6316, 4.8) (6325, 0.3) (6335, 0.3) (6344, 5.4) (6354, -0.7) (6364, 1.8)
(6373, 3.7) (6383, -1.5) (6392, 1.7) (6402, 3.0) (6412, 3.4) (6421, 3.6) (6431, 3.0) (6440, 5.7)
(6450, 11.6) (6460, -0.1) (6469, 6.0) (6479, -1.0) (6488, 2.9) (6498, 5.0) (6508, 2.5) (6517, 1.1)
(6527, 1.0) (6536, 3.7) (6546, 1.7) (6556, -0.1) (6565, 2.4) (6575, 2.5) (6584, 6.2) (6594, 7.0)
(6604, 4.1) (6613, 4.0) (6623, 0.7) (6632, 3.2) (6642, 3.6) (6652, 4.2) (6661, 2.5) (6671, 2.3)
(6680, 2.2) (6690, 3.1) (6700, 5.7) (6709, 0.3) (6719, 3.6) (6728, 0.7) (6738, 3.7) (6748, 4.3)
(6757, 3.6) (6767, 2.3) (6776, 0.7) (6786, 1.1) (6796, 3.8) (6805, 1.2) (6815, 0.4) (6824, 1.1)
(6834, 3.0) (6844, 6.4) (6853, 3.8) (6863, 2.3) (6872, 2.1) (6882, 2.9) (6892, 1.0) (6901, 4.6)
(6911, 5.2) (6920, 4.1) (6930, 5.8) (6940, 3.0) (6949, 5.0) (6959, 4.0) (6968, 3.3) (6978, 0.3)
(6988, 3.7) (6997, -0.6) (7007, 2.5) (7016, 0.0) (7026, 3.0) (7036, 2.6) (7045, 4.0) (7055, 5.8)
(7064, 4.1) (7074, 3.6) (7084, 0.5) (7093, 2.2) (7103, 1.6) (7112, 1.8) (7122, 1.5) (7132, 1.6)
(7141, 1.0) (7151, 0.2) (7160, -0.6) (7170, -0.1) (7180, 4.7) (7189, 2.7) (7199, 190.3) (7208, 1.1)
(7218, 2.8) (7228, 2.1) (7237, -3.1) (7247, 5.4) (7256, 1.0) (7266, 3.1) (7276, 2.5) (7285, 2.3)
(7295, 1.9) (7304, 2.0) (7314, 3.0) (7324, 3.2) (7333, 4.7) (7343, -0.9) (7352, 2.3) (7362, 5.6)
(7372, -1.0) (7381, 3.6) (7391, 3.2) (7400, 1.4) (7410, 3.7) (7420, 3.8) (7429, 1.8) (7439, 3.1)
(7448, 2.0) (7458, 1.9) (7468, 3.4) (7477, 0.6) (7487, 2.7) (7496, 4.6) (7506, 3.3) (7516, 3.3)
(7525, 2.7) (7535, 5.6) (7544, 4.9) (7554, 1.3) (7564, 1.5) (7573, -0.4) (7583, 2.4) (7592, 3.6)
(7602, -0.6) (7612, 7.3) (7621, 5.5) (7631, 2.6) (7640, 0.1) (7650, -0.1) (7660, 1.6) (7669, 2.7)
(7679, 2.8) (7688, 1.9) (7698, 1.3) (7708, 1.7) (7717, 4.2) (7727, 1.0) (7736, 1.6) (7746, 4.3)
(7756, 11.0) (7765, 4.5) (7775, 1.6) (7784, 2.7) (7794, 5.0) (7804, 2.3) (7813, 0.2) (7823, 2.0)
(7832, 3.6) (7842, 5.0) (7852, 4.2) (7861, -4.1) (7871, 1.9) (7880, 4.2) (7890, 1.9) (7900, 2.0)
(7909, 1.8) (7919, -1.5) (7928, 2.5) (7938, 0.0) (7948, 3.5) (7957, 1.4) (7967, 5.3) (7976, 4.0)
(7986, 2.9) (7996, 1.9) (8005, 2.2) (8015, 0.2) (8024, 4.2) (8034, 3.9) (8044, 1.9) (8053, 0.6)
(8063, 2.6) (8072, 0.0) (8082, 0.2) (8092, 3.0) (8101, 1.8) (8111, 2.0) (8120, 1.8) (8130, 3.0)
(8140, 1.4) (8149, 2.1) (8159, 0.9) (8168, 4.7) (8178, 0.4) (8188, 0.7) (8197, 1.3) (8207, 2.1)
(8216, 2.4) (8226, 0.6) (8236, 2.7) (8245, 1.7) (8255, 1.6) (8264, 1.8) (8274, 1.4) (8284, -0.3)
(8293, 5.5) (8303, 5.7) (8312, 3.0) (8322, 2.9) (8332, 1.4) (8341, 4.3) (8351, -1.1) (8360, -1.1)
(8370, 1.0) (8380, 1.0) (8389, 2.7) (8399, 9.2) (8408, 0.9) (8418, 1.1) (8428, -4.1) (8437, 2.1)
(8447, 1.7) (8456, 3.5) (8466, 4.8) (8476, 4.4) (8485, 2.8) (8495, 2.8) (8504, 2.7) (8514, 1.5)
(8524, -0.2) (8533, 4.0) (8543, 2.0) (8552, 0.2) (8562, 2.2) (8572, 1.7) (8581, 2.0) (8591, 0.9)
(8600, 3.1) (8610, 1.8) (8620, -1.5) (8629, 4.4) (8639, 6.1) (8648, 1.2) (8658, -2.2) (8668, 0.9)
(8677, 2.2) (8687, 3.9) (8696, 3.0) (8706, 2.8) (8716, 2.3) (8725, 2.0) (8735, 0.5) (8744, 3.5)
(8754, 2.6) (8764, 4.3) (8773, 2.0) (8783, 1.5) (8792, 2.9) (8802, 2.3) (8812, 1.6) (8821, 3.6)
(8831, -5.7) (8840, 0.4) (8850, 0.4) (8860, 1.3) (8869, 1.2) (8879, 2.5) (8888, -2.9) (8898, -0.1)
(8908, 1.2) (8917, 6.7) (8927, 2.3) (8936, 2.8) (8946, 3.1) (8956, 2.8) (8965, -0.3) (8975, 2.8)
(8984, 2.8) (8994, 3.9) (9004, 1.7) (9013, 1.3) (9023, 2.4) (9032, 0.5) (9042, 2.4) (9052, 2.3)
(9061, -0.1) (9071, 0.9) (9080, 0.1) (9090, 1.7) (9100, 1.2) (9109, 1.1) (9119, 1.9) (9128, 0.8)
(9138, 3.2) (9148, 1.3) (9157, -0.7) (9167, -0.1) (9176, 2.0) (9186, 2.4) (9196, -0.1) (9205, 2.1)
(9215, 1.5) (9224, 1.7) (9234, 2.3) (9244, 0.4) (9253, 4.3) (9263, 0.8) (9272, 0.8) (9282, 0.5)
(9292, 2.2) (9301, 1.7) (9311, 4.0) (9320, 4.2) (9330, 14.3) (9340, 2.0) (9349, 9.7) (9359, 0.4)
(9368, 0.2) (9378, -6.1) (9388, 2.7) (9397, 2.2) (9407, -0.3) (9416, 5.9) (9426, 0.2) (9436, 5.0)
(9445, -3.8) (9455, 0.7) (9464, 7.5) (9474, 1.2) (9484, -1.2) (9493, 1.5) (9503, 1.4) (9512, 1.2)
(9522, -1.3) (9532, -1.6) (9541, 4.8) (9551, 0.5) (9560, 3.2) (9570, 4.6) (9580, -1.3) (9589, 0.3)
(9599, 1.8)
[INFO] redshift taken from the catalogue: 0.097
